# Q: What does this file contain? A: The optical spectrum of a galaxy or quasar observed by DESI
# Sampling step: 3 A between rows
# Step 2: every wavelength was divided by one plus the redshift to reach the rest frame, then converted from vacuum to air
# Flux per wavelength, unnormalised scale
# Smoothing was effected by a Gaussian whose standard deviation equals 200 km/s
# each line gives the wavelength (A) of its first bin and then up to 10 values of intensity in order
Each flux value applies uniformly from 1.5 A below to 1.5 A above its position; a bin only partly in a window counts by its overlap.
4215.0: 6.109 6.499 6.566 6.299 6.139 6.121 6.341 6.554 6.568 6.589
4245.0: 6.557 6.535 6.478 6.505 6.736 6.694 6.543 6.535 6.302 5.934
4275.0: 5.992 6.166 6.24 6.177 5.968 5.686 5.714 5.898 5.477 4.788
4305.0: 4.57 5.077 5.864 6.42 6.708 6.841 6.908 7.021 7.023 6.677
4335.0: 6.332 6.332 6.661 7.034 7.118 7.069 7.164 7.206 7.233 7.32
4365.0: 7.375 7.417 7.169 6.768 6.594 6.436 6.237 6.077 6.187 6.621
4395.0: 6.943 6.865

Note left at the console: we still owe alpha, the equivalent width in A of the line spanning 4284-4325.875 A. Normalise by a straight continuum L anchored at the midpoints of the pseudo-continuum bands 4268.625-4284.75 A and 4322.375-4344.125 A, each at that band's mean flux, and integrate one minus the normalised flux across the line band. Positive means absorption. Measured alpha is 3.5 A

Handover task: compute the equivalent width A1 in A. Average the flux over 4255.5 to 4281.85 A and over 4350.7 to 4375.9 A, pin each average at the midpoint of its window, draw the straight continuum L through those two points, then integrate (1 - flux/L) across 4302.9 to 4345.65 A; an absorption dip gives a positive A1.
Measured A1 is 3.0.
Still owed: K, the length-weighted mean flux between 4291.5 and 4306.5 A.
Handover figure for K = 5.29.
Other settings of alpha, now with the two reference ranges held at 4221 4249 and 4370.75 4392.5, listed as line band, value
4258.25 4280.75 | 0.4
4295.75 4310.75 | 3.0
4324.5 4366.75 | -3.4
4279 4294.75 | 1.2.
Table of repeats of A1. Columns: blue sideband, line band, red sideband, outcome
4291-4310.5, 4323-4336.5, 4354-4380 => -1.6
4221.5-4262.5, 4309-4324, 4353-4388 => 0.5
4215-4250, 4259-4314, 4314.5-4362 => 6.4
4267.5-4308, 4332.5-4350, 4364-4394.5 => -1.2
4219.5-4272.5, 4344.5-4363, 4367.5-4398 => -1.6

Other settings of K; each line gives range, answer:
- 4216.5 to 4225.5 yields 6.45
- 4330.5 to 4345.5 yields 6.61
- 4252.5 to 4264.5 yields 6.62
